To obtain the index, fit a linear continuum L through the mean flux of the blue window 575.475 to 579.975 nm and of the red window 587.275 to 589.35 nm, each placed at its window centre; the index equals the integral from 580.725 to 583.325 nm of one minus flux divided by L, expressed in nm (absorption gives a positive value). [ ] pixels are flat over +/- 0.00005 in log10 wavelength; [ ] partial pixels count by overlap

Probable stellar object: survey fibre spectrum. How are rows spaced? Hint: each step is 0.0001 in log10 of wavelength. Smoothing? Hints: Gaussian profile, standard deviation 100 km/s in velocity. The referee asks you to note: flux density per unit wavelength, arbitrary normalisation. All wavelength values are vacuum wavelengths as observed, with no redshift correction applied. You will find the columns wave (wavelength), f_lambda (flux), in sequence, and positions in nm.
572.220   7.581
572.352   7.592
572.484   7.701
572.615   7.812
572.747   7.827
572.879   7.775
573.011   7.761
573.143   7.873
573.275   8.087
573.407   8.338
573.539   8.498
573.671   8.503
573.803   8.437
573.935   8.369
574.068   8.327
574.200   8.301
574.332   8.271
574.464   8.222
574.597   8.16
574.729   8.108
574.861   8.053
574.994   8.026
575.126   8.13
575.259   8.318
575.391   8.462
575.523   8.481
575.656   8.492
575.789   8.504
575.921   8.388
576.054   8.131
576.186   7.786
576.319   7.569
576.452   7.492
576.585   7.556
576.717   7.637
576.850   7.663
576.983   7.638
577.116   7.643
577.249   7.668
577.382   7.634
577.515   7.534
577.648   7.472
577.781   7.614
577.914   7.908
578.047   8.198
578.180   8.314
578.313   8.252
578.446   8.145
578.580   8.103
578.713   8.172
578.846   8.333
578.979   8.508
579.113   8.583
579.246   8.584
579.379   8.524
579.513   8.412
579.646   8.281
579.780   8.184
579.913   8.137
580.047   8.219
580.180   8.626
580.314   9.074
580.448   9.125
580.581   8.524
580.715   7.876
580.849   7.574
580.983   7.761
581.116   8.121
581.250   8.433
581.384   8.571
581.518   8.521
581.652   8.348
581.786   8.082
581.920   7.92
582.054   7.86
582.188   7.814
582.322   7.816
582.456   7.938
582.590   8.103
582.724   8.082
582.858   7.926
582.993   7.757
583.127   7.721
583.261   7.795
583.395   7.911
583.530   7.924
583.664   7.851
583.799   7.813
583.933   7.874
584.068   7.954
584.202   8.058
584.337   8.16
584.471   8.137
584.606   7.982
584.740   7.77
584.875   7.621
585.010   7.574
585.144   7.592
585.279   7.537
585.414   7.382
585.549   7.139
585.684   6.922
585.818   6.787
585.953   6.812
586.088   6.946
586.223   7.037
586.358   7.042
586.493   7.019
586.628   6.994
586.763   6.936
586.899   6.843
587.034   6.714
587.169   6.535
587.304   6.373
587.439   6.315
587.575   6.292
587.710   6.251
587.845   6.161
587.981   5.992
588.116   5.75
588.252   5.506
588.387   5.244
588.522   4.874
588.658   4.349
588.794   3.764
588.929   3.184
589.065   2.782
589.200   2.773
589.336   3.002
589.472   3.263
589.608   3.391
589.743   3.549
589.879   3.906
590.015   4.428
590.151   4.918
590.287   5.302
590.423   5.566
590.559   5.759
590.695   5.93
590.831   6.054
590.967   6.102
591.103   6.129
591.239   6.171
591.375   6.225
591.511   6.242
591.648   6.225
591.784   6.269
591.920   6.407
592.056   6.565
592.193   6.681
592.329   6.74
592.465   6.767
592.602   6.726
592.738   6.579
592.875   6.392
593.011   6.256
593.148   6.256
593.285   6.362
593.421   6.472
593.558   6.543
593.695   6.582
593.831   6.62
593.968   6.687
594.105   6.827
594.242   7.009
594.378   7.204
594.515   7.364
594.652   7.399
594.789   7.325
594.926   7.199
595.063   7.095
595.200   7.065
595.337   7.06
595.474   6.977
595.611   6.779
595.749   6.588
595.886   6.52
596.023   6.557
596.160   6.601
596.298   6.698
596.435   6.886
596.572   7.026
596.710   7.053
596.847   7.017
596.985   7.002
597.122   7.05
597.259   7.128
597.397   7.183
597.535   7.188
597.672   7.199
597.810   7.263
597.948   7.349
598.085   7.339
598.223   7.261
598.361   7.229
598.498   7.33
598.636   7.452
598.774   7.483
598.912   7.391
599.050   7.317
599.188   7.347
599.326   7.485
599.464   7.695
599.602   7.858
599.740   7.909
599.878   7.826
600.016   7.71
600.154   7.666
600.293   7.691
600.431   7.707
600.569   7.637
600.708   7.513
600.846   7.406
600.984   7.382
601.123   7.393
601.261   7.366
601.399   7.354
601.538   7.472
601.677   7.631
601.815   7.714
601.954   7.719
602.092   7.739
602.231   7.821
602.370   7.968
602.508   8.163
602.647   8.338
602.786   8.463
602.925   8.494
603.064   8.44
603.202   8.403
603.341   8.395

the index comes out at -0.47 nm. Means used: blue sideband 8.04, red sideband 4.93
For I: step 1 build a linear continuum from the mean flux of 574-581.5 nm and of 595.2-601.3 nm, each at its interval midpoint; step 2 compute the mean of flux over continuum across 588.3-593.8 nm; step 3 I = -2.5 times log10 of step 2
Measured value 0.36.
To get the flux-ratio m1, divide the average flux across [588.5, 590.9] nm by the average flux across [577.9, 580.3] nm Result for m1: 0.51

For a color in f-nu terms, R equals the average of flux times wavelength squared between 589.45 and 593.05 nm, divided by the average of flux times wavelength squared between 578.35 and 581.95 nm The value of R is 0.7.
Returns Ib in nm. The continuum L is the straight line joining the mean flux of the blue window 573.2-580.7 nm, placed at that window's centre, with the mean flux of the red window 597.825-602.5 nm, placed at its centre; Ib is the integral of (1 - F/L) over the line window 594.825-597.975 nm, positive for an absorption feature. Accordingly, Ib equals 0.28 nm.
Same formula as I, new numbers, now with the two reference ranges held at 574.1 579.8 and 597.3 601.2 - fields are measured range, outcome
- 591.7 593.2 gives 0.18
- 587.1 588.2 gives 0.25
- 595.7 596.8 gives 0.12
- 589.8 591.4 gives 0.36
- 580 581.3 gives -0.05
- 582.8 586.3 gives 0.04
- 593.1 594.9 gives 0.12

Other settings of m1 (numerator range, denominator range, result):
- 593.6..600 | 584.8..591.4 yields 1.24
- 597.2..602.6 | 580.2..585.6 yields 0.94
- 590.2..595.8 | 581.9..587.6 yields 0.88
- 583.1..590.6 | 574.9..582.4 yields 0.77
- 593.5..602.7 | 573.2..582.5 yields 0.89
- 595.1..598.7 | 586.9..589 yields 1.26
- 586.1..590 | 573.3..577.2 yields 0.65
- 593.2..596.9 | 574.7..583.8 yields 0.85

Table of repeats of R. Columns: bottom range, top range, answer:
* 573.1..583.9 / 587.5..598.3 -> 0.80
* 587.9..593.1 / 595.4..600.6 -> 1.40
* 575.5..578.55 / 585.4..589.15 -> 0.79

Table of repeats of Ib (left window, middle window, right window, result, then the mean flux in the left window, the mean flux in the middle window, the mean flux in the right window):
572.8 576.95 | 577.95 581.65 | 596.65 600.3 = -0.17 nm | 8.11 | 8.34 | 7.38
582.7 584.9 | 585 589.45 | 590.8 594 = 0.84 nm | 7.9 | 5.96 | 6.42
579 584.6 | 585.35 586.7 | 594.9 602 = 0.16 nm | 8.15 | 7.01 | 7.28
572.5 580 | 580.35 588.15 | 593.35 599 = 0.15 nm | 8.09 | 7.52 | 7.03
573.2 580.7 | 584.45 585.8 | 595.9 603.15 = 0.07 nm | 8.17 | 7.52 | 7.48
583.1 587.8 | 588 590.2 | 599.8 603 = 0.99 nm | 7.29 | 4.08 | 7.75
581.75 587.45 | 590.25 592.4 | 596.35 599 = 0.35 nm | 7.51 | 6.16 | 7.2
